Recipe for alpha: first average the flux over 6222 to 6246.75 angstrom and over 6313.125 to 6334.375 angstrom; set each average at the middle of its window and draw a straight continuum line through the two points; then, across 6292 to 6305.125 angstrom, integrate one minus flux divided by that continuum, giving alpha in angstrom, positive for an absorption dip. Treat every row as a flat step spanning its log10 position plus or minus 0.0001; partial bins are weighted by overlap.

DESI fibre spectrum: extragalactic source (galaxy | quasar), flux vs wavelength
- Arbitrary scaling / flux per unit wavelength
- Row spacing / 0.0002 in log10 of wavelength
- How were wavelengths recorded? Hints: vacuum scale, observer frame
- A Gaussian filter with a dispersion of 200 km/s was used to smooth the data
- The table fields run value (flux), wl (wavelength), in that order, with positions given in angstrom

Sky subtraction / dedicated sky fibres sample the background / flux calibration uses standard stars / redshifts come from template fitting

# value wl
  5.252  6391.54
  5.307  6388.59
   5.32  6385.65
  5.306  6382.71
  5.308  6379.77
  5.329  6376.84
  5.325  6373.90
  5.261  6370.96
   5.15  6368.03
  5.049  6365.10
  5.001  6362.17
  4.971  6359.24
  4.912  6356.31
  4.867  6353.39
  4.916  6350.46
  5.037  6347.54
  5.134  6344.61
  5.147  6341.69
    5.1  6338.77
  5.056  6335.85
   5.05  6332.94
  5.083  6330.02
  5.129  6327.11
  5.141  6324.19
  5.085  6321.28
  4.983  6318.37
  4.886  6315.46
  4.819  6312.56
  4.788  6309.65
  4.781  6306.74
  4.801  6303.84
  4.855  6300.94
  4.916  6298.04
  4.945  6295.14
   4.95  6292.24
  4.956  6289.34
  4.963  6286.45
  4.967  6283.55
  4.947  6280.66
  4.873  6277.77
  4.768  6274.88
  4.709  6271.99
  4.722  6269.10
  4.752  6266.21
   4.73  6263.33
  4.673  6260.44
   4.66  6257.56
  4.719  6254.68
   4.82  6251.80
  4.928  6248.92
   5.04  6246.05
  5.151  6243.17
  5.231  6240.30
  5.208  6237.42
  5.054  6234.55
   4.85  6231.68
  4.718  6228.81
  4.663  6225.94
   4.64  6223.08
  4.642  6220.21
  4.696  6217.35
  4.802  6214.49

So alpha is 0.3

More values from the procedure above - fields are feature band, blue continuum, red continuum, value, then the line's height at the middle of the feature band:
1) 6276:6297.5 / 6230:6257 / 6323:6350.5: 0.4 angstrom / 5.03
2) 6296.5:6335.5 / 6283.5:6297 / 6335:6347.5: 0.6 angstrom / 5.03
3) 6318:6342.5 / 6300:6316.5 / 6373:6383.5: -0.6 angstrom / 4.98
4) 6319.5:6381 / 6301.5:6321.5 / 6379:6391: 0.0 angstrom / 5.1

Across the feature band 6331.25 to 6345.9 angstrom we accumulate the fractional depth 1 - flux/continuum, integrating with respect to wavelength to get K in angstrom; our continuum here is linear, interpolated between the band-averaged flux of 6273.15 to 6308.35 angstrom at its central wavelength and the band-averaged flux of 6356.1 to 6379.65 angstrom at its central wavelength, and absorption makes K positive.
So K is -0.1 angstrom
